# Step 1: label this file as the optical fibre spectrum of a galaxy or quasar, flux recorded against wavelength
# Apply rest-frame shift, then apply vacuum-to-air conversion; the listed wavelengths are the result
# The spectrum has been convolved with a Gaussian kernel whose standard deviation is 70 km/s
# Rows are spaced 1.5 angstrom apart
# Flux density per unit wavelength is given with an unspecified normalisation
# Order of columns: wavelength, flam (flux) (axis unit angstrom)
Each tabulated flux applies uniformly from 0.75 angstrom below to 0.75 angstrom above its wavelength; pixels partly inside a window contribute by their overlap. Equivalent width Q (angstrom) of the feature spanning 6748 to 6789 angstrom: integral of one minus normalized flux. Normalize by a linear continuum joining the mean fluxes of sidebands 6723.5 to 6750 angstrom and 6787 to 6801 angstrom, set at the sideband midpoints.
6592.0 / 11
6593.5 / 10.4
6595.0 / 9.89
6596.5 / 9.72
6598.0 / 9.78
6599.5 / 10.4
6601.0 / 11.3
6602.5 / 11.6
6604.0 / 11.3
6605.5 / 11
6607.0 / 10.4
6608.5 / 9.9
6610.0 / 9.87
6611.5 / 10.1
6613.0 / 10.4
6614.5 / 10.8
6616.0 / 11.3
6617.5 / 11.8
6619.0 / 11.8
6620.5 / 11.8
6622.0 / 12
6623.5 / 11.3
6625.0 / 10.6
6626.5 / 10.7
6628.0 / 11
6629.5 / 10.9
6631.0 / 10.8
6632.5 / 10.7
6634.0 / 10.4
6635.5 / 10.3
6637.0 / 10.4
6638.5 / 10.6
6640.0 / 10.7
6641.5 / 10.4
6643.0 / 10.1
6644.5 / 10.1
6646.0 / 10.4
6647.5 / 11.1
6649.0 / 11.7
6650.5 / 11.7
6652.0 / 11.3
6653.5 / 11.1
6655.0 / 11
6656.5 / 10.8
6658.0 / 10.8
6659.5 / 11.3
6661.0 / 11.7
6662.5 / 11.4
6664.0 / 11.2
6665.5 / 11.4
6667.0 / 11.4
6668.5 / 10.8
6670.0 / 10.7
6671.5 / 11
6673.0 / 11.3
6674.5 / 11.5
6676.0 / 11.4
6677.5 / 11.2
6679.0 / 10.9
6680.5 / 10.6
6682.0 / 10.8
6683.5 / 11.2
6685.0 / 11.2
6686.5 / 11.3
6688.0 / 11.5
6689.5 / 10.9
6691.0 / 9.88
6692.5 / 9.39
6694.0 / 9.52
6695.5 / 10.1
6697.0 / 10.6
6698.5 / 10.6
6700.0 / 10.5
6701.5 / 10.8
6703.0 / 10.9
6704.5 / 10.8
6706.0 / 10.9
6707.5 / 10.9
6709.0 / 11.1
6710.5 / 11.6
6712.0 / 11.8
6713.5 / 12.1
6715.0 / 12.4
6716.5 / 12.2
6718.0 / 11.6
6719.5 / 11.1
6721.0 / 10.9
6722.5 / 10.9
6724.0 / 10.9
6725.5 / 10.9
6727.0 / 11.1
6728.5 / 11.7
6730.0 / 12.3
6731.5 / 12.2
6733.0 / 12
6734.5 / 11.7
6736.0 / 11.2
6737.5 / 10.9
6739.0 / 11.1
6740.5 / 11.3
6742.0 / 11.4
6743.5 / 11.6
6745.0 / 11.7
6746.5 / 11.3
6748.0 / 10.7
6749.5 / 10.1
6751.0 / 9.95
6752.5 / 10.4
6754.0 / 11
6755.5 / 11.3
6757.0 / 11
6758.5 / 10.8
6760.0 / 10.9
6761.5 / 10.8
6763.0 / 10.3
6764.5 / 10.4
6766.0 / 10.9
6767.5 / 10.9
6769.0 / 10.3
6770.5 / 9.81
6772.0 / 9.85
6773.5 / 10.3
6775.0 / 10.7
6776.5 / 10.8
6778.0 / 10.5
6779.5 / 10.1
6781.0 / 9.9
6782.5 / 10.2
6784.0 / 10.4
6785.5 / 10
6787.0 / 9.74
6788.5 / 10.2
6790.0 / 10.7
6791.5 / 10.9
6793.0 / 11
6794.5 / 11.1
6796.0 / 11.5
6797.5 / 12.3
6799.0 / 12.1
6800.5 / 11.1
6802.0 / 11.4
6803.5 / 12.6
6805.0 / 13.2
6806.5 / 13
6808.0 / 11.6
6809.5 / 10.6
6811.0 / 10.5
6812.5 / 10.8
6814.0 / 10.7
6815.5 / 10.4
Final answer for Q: 2.9 angstrom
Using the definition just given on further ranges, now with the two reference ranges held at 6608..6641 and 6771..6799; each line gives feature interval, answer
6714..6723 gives -0.7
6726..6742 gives -1.3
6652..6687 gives -1.2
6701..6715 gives -0.7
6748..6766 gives 0.0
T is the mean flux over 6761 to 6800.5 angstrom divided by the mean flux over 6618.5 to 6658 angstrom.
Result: 1.0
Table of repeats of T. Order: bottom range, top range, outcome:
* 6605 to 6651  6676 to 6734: 1.03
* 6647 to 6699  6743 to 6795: 0.96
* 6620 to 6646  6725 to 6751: 1.06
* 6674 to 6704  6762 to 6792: 0.96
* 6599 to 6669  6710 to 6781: 1.01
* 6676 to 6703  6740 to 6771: 1.01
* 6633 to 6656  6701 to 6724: 1.05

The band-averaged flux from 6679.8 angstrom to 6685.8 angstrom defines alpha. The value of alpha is 11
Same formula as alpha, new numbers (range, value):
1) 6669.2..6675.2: 11.1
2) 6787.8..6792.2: 10.6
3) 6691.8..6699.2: 10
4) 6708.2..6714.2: 11.6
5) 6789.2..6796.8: 11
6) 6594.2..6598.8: 9.81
